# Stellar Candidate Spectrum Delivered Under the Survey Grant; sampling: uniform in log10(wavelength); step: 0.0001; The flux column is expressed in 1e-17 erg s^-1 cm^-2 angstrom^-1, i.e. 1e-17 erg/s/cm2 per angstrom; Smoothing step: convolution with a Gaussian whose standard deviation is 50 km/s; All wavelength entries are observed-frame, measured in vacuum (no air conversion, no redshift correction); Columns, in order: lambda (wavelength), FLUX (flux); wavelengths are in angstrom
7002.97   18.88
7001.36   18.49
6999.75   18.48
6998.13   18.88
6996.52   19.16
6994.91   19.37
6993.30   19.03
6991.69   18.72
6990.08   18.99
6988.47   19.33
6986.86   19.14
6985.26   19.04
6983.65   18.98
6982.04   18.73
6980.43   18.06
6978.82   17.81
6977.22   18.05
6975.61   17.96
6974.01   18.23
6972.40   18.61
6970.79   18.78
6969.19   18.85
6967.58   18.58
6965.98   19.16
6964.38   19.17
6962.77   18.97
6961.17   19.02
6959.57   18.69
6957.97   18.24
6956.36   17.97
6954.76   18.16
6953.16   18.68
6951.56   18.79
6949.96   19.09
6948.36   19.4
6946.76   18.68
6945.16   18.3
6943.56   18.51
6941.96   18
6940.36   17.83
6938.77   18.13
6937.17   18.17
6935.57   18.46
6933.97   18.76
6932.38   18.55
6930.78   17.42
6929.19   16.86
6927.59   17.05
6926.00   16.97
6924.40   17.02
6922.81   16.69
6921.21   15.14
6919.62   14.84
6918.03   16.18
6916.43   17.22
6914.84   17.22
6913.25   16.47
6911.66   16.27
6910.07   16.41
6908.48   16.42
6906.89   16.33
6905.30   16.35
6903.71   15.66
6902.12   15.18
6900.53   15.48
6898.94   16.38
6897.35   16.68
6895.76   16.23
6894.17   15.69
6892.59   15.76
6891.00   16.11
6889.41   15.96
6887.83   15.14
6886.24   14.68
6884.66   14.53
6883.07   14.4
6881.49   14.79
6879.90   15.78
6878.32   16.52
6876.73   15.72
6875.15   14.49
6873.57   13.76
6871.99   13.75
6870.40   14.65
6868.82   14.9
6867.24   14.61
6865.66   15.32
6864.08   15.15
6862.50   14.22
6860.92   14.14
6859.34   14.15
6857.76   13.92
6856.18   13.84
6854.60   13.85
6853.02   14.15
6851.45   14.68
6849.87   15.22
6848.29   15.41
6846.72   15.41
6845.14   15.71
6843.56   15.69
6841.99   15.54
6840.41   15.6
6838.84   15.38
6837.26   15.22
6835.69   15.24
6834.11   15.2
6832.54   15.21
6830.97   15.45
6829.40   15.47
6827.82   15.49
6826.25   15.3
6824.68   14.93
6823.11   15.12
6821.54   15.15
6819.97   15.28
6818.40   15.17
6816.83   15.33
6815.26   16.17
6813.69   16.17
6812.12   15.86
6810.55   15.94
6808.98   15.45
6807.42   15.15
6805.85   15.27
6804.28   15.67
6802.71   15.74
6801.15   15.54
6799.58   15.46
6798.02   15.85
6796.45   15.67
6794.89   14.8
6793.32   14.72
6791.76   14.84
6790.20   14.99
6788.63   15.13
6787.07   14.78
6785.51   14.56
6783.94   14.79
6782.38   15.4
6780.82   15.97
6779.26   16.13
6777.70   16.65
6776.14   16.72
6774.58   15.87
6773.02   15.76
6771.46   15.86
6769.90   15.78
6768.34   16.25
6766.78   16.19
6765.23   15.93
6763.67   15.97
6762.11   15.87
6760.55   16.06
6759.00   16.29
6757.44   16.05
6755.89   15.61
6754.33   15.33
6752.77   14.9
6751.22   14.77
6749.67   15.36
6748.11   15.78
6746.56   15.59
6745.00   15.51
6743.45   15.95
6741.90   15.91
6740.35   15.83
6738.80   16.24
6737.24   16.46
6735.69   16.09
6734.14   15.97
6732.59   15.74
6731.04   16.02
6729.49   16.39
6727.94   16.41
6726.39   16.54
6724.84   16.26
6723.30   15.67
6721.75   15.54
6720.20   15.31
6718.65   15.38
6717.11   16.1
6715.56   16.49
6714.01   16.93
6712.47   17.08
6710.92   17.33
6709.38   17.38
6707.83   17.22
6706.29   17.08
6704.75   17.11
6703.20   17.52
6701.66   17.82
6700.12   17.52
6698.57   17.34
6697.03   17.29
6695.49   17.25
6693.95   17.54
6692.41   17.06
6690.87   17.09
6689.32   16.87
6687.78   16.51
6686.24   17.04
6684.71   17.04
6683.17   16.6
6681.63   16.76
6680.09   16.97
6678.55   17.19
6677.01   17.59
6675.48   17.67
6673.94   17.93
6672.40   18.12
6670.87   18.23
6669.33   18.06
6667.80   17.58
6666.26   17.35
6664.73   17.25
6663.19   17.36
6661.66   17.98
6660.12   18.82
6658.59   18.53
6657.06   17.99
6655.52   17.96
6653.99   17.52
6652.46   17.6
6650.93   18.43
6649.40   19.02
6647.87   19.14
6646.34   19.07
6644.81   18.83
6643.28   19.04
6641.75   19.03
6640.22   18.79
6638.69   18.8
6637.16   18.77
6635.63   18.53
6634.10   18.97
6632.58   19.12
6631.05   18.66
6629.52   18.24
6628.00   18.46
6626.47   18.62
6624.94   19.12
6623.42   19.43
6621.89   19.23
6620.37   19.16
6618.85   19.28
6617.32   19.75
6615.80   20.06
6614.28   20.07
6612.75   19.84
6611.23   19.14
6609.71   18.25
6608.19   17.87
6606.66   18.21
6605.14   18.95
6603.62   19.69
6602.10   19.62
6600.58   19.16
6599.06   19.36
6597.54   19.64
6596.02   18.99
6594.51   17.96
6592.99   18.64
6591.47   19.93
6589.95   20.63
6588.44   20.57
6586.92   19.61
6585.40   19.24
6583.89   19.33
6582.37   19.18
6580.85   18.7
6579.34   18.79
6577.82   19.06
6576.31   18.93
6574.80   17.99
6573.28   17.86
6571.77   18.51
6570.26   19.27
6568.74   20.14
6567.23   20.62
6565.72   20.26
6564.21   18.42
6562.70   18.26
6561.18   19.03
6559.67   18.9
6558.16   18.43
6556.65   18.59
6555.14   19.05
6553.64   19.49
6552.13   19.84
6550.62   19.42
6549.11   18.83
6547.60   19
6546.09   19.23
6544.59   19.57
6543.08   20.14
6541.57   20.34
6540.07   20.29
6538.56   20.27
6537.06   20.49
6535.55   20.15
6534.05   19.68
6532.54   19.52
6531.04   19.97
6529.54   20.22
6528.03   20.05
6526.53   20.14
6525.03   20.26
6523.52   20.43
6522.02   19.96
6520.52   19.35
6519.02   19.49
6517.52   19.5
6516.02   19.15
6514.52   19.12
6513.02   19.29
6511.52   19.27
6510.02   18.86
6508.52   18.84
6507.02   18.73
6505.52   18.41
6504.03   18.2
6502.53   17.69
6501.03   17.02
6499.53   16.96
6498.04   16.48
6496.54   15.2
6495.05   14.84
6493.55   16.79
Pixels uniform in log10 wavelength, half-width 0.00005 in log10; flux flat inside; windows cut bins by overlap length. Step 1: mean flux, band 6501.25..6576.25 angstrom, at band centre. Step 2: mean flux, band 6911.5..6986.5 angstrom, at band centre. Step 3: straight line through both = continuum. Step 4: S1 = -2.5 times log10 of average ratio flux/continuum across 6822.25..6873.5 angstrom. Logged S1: 0.22 mag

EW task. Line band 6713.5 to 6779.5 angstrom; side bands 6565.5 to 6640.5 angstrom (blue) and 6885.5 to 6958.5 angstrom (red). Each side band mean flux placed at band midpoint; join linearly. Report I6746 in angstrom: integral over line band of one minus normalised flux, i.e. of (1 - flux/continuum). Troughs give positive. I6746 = 8.17 angstrom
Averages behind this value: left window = 19.1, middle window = 15.9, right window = 17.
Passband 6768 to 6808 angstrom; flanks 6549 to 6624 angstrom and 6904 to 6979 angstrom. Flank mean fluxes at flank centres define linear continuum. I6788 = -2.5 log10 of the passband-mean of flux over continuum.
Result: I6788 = 0.19 mag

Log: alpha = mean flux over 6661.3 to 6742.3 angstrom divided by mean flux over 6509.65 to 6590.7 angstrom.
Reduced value 0.9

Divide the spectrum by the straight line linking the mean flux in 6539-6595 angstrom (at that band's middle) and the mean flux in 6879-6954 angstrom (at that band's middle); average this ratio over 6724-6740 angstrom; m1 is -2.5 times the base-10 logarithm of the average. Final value 0.12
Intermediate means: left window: 19.3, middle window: 16.2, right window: 16.8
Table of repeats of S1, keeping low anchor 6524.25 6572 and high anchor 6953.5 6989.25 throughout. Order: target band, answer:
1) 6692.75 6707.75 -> 0.11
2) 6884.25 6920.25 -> 0.17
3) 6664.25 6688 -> 0.11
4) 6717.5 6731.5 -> 0.20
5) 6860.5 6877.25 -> 0.28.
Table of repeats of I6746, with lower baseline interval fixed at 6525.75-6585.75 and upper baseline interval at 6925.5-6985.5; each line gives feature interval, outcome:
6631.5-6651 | 0.3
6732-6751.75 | 3.3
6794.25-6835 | 7.1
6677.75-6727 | 5.6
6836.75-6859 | 4.4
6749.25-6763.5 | 2.5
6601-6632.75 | 0.2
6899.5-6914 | 1.9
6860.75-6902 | 7.5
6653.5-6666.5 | 0.8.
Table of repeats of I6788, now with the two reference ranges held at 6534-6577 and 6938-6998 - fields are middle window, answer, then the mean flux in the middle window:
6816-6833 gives 0.23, 15.3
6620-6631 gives 0.02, 18.9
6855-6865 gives 0.30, 14.2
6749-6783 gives 0.20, 15.9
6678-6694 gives 0.13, 16.9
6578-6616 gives 0.00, 19.2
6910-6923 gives 0.16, 16.2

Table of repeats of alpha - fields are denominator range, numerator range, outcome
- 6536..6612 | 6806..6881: 0.79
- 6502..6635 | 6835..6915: 0.79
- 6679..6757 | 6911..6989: 1.10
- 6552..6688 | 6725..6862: 0.83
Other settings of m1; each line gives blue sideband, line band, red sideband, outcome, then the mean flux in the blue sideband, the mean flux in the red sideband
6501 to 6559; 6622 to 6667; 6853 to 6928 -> -0.02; 19.4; 15.5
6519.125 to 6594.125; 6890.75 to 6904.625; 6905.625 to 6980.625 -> 0.14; 19.5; 17.8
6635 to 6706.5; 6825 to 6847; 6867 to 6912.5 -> 0.04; 17.8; 15.5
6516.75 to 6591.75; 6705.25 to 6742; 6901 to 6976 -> 0.15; 19.5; 17.7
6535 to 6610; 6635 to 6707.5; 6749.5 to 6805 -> -0.02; 19.3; 15.6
